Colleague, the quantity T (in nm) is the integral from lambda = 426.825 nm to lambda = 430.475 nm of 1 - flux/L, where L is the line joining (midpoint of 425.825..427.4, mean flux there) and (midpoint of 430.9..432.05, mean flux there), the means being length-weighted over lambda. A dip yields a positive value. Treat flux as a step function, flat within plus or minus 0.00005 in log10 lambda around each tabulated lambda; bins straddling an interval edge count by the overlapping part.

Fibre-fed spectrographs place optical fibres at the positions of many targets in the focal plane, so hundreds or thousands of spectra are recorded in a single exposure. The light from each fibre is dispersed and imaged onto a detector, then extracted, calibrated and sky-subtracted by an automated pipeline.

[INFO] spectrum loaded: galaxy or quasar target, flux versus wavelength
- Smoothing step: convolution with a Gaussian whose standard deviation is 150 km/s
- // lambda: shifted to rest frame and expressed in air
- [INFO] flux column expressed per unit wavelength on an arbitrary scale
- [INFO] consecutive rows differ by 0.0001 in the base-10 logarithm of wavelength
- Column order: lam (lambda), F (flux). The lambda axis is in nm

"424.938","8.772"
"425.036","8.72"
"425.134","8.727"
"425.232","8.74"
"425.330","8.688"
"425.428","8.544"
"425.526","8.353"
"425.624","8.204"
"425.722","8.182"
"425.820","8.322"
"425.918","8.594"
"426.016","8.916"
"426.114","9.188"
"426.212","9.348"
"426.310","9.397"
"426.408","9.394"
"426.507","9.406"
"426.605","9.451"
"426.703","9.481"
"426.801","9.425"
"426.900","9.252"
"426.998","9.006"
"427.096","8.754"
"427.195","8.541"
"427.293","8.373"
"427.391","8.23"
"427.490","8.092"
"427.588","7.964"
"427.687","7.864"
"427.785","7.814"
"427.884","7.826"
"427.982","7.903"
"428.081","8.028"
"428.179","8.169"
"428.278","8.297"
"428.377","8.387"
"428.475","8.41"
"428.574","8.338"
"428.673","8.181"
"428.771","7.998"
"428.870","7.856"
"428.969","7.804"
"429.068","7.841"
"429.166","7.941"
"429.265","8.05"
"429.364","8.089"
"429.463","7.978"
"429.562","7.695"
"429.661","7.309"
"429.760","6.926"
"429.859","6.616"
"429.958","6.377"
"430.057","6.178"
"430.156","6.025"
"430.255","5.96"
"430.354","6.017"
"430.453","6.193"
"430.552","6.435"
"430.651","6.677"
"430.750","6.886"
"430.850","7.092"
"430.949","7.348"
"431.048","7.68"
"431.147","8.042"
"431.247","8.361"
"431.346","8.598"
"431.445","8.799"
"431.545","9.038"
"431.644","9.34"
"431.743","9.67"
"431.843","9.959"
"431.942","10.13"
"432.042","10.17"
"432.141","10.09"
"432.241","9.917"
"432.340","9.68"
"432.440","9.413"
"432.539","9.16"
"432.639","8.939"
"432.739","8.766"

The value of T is 0.50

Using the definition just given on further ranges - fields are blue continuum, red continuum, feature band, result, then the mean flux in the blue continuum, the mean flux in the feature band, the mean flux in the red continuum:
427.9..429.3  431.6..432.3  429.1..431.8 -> 0.48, 8.08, 7.47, 9.9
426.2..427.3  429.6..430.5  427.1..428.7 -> 0.01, 9.17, 8.16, 6.42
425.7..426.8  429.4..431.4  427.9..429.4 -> -0.03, 9.1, 8.08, 7.03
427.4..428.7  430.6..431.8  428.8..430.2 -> 0.13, 8.1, 7.35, 8.13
